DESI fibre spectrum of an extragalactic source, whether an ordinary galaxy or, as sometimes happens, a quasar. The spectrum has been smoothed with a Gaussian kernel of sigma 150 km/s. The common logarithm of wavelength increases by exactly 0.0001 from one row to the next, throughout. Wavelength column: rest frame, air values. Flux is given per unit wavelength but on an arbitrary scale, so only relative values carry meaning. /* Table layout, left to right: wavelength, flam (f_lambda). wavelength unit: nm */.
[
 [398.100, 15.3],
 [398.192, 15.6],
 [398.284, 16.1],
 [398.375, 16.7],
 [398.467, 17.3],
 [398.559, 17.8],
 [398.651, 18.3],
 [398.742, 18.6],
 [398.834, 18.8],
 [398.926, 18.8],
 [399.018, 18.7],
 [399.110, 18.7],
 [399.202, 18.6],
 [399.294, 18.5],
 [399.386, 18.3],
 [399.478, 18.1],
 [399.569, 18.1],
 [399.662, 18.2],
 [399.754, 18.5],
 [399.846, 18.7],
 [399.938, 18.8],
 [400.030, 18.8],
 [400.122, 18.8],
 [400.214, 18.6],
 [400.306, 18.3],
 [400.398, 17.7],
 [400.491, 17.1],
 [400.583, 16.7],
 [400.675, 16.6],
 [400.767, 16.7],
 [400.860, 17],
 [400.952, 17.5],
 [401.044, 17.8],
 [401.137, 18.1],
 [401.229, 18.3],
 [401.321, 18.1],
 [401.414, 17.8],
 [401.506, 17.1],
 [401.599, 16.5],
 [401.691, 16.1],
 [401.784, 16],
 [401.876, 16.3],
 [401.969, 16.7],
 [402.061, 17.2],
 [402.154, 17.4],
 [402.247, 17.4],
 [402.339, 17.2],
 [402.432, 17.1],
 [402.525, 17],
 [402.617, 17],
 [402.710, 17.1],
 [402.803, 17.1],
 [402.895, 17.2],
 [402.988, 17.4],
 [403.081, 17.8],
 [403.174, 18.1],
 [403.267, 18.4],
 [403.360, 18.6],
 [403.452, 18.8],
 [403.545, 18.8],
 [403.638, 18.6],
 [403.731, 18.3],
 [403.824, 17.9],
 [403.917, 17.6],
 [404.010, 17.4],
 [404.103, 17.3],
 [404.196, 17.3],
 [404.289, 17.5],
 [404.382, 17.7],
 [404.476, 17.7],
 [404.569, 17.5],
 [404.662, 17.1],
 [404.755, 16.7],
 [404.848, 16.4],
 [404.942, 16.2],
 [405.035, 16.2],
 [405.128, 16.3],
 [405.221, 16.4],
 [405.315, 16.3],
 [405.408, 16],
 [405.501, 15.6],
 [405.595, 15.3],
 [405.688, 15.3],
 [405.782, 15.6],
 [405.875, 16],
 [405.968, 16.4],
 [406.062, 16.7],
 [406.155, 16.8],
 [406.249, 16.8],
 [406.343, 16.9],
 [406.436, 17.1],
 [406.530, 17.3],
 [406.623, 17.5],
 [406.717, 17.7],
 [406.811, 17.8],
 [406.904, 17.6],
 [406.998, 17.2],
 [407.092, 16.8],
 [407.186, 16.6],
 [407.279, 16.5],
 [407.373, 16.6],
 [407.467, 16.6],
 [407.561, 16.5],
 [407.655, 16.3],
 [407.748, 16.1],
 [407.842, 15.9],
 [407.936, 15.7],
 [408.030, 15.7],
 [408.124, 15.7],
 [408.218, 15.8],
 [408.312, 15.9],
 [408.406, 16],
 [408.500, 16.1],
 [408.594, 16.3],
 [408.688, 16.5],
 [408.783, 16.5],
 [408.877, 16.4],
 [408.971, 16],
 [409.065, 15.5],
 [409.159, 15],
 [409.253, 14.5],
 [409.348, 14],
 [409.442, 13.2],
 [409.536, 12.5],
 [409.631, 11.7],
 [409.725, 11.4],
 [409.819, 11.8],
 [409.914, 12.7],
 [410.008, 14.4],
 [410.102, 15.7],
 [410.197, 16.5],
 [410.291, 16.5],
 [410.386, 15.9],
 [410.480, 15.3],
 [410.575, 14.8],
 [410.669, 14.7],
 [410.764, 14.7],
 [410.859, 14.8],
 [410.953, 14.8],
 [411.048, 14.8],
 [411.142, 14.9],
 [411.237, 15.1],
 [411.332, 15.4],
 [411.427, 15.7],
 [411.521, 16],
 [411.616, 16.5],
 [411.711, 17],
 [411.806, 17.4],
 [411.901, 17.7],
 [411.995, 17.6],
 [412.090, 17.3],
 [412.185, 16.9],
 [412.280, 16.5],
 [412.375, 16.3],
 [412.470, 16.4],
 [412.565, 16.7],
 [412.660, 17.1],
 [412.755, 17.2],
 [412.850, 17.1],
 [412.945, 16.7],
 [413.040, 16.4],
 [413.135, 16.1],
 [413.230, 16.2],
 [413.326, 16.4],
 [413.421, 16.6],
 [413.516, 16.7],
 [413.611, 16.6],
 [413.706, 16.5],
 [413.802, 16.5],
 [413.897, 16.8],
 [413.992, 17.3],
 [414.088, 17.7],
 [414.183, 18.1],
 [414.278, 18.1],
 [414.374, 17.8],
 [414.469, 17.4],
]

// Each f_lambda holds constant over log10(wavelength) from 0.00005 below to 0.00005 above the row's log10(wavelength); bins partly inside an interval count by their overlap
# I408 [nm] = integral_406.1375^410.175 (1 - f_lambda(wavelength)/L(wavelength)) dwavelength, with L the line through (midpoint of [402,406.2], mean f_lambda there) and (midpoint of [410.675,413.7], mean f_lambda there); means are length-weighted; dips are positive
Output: 0.24 nm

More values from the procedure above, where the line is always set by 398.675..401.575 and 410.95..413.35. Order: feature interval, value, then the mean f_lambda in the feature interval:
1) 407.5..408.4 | 0.05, 16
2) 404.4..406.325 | 0.11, 16.4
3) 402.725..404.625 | -0.03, 17.8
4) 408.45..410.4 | 0.24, 14.7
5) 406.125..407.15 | 0.00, 17.2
